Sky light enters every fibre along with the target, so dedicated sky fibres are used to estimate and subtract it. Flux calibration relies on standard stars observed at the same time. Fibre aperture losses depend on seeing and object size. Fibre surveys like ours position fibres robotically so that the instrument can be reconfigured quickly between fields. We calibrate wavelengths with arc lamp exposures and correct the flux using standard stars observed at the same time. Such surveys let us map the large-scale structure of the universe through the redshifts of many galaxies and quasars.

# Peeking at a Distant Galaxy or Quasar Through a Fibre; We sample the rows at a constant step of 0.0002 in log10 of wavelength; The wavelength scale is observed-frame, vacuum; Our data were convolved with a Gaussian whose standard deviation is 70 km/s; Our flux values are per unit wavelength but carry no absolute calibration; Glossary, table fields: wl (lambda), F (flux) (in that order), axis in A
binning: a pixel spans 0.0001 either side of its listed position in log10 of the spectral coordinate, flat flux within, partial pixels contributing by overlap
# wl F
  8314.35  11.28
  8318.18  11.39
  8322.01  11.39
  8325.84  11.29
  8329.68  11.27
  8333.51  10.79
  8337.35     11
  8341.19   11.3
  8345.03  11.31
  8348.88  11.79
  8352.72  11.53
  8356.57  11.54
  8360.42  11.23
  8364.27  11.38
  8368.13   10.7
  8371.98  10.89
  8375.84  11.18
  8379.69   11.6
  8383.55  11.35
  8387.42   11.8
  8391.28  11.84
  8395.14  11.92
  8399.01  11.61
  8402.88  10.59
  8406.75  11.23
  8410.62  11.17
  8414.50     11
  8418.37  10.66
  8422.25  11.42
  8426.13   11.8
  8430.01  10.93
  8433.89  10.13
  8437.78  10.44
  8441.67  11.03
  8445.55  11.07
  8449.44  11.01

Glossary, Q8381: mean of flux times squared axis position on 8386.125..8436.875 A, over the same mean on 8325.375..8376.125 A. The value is 1.0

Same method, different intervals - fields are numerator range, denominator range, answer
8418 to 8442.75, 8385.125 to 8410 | 0.96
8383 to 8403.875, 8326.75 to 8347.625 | 1.05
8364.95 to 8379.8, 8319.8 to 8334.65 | 1.00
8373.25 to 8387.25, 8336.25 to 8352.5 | 1.01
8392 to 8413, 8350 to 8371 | 1.01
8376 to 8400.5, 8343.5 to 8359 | 1.02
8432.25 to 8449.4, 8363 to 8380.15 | 0.98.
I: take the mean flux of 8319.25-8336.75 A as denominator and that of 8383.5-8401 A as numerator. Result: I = 1.05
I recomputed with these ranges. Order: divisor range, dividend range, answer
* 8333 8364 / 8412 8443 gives 0.96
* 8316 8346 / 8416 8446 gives 0.97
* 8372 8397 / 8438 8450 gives 0.95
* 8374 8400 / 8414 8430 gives 0.96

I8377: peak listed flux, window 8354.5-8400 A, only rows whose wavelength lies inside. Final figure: 11.92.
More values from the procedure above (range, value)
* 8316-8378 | 11.79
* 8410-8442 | 11.8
